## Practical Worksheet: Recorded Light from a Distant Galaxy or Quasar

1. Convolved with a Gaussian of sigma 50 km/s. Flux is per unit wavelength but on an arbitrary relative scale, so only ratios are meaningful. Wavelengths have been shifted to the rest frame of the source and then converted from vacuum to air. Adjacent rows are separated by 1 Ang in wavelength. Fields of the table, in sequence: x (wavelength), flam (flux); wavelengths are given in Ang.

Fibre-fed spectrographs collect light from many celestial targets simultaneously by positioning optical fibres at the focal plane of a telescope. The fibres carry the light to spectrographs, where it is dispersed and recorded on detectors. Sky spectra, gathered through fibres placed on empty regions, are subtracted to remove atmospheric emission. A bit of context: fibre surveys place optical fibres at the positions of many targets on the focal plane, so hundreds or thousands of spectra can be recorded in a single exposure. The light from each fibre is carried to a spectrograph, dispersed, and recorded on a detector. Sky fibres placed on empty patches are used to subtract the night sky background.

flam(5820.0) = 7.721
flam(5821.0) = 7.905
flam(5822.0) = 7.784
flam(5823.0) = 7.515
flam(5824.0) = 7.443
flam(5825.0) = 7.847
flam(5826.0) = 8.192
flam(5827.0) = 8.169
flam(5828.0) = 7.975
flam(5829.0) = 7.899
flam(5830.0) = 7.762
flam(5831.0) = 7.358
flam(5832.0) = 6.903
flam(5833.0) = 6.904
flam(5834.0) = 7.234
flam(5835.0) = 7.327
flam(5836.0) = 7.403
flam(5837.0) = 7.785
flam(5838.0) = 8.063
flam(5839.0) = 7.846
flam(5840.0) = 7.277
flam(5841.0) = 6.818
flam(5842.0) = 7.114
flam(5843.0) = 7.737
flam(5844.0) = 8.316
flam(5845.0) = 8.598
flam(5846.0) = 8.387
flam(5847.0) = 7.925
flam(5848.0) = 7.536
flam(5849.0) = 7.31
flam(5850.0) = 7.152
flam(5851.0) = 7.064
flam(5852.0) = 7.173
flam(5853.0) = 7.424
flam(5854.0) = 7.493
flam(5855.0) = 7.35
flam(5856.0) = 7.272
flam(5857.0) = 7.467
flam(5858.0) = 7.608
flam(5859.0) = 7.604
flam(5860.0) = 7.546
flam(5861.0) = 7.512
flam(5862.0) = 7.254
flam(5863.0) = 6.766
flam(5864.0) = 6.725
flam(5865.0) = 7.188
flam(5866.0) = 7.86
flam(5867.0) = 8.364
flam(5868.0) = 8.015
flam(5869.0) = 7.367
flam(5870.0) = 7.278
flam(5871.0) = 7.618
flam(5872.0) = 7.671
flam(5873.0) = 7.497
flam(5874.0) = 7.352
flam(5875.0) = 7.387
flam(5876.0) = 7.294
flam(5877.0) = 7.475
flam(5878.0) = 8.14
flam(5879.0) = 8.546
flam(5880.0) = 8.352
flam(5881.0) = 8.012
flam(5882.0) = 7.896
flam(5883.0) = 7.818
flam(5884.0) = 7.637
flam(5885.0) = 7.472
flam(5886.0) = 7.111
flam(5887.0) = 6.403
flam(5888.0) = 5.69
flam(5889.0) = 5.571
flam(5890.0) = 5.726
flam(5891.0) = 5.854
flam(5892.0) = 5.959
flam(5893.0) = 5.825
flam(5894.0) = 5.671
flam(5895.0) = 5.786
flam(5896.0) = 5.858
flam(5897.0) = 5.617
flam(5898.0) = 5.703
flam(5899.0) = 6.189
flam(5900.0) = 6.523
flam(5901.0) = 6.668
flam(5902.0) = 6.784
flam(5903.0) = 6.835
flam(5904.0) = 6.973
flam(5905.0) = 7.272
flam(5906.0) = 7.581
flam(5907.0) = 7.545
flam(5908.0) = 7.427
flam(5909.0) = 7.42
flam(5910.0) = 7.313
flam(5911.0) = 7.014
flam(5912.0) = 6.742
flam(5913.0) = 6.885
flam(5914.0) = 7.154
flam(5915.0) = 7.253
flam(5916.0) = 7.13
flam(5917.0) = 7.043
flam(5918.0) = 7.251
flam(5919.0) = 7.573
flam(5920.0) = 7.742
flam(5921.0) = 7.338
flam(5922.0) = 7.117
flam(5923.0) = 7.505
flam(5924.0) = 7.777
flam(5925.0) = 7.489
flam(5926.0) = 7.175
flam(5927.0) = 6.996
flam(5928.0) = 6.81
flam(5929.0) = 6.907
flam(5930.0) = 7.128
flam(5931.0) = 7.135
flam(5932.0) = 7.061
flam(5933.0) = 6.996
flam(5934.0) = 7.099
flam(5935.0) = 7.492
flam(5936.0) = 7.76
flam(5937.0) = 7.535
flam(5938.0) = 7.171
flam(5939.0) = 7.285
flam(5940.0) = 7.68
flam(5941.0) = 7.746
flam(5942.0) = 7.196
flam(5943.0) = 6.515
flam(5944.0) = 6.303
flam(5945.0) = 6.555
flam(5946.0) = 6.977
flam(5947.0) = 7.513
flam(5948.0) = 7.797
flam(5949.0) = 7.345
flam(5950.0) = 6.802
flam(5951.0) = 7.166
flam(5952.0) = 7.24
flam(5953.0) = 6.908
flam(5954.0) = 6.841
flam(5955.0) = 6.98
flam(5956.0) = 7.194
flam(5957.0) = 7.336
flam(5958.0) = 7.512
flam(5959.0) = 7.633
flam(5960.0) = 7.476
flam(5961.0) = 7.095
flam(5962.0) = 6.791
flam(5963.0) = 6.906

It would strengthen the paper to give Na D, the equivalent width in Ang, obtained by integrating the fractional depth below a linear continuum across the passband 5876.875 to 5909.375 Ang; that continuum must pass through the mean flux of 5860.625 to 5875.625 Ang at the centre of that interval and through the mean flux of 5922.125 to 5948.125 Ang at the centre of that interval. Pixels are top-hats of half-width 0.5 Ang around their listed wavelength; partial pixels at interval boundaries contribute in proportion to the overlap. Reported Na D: 2.40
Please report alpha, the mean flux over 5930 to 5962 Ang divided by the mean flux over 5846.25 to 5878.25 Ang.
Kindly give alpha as 0.96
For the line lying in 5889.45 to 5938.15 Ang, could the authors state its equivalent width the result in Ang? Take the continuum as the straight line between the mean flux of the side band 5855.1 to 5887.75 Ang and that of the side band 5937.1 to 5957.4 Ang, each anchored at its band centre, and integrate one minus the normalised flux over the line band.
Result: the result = 2.62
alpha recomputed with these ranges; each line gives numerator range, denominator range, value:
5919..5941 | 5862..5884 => 0.96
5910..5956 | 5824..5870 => 0.95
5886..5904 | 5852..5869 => 0.82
